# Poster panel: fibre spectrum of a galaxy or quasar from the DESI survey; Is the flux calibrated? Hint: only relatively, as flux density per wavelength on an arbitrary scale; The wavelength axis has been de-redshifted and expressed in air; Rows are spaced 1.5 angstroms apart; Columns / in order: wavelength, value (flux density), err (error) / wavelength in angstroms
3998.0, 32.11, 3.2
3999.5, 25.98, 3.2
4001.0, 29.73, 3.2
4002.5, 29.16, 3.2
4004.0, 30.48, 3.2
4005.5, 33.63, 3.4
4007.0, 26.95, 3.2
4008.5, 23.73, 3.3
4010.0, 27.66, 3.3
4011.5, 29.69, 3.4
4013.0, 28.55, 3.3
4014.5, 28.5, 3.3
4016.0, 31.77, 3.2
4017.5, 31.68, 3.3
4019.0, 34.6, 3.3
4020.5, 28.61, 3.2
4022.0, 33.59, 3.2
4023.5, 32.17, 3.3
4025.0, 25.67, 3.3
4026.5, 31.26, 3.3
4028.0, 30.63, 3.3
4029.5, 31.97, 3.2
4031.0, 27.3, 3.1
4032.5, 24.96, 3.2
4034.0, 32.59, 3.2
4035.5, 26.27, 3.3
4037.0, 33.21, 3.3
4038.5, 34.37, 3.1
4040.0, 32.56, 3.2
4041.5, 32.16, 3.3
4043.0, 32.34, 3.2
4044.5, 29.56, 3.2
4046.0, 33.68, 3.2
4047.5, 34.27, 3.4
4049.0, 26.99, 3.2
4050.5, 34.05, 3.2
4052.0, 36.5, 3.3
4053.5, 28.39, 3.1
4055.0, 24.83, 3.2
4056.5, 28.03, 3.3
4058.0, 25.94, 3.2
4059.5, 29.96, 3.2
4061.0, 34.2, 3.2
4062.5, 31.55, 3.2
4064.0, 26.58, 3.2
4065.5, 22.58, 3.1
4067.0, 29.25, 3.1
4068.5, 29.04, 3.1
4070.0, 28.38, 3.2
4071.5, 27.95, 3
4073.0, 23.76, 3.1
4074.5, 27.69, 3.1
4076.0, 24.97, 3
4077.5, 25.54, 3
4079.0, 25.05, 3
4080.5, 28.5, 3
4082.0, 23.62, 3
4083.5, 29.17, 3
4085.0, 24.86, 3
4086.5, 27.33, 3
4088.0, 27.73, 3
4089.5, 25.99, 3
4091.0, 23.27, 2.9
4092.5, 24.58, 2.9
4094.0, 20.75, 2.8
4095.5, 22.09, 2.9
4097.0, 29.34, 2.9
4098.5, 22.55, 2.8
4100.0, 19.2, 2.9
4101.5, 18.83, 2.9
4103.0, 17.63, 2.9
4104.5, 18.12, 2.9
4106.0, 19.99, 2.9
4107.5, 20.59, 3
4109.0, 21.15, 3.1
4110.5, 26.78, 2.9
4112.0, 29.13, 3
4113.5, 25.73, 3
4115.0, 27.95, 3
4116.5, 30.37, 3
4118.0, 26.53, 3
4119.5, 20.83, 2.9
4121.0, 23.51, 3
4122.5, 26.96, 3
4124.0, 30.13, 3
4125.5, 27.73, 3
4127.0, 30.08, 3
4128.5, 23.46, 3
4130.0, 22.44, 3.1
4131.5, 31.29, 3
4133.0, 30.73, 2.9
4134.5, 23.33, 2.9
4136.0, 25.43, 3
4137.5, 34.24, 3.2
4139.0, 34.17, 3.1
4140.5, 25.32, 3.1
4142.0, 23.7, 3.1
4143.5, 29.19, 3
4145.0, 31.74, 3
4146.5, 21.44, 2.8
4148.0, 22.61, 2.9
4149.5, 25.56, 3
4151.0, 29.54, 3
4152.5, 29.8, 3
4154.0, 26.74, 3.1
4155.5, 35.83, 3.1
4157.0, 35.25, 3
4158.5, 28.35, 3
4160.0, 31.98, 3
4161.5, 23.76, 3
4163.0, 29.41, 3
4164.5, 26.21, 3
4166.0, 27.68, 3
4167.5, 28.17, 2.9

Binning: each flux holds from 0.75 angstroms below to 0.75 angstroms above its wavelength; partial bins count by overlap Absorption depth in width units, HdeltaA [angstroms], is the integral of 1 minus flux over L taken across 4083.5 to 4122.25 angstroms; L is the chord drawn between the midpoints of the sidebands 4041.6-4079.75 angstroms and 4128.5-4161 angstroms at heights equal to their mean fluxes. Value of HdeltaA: 6.3 angstroms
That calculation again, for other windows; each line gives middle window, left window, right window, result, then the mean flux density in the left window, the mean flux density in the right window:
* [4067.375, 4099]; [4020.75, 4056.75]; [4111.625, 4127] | 3.1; 30.7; 27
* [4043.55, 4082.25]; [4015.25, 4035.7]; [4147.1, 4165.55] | 1.7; 30.3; 28.7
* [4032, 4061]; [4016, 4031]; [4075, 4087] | -1.7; 31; 26.1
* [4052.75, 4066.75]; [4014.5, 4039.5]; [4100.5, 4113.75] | -0.5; 30.6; 21.8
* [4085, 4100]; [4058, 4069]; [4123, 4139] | 2.1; 28.8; 28.2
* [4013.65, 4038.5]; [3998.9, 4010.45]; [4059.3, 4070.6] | -1.6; 28.5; 28.9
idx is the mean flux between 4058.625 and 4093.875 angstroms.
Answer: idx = 26.9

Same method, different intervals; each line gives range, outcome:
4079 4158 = 26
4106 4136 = 26.1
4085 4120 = 23.8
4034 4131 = 26.9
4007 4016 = 27.9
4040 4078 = 29.2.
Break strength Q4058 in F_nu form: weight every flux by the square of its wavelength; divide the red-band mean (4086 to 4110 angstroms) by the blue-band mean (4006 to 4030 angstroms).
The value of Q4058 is 0.78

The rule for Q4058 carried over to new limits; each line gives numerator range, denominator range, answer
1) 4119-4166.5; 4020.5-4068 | 0.97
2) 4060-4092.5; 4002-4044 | 0.92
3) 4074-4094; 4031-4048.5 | 0.84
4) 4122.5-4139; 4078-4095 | 1.13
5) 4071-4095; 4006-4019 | 0.91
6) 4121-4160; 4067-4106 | 1.18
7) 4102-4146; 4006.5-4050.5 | 0.90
